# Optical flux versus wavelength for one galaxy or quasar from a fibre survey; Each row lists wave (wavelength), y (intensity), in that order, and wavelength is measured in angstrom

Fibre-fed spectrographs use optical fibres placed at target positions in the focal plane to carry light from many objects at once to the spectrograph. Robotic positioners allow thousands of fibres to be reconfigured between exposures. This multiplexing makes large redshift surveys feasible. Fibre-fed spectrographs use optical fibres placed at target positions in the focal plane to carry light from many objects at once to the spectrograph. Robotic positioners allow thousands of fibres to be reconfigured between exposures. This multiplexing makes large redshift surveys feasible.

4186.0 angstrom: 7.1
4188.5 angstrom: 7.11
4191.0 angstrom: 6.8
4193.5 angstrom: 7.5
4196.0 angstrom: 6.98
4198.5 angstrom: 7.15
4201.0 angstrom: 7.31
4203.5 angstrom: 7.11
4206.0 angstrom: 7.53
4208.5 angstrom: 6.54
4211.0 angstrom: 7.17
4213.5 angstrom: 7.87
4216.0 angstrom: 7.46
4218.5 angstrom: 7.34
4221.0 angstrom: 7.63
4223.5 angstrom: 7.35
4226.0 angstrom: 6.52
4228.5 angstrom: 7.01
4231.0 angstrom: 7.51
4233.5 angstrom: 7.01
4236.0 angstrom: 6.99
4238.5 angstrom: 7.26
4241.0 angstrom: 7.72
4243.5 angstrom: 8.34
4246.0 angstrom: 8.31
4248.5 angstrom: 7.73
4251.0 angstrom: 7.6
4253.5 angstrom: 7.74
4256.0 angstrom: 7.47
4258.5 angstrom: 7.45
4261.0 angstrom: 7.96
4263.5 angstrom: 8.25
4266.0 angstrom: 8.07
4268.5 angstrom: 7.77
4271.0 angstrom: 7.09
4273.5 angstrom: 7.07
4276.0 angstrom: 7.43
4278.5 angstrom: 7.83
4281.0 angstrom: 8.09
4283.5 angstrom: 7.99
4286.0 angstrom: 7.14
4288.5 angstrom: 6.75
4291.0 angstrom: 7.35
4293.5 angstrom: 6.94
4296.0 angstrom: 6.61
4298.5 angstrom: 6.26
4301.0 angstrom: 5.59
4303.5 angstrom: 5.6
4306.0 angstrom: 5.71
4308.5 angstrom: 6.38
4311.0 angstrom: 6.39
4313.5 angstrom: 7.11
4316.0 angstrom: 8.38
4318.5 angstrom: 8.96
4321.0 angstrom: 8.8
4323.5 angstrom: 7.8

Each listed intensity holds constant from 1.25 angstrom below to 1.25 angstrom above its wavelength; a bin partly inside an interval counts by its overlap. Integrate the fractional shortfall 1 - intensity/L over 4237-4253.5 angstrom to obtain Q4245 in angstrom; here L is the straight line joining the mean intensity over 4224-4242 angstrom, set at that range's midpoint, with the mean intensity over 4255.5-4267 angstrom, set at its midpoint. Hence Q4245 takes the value -0.78 angstrom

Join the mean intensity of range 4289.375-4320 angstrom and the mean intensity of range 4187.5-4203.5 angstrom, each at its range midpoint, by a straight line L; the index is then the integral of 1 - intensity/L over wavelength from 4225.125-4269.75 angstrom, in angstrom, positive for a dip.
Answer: -4.1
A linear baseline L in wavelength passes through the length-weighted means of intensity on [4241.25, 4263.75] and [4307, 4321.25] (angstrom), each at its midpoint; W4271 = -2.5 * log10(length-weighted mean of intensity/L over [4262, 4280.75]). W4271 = 0.01 mag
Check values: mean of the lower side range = 7.85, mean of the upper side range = 7.56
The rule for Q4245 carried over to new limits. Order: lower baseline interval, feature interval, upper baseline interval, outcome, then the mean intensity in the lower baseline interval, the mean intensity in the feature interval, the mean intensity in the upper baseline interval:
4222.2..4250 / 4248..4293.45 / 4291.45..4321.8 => -2.7 angstrom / 7.43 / 7.58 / 6.88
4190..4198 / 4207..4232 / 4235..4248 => 0.7 angstrom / 7.11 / 7.24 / 7.74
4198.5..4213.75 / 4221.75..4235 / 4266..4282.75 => 0.4 angstrom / 7.21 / 7.1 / 7.6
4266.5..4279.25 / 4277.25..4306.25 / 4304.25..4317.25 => 1.1 angstrom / 7.46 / 6.86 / 6.75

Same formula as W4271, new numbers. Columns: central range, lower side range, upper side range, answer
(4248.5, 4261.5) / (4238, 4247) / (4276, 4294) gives 0.02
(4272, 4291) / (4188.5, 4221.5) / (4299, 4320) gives -0.08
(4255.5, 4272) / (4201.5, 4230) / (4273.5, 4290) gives -0.05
